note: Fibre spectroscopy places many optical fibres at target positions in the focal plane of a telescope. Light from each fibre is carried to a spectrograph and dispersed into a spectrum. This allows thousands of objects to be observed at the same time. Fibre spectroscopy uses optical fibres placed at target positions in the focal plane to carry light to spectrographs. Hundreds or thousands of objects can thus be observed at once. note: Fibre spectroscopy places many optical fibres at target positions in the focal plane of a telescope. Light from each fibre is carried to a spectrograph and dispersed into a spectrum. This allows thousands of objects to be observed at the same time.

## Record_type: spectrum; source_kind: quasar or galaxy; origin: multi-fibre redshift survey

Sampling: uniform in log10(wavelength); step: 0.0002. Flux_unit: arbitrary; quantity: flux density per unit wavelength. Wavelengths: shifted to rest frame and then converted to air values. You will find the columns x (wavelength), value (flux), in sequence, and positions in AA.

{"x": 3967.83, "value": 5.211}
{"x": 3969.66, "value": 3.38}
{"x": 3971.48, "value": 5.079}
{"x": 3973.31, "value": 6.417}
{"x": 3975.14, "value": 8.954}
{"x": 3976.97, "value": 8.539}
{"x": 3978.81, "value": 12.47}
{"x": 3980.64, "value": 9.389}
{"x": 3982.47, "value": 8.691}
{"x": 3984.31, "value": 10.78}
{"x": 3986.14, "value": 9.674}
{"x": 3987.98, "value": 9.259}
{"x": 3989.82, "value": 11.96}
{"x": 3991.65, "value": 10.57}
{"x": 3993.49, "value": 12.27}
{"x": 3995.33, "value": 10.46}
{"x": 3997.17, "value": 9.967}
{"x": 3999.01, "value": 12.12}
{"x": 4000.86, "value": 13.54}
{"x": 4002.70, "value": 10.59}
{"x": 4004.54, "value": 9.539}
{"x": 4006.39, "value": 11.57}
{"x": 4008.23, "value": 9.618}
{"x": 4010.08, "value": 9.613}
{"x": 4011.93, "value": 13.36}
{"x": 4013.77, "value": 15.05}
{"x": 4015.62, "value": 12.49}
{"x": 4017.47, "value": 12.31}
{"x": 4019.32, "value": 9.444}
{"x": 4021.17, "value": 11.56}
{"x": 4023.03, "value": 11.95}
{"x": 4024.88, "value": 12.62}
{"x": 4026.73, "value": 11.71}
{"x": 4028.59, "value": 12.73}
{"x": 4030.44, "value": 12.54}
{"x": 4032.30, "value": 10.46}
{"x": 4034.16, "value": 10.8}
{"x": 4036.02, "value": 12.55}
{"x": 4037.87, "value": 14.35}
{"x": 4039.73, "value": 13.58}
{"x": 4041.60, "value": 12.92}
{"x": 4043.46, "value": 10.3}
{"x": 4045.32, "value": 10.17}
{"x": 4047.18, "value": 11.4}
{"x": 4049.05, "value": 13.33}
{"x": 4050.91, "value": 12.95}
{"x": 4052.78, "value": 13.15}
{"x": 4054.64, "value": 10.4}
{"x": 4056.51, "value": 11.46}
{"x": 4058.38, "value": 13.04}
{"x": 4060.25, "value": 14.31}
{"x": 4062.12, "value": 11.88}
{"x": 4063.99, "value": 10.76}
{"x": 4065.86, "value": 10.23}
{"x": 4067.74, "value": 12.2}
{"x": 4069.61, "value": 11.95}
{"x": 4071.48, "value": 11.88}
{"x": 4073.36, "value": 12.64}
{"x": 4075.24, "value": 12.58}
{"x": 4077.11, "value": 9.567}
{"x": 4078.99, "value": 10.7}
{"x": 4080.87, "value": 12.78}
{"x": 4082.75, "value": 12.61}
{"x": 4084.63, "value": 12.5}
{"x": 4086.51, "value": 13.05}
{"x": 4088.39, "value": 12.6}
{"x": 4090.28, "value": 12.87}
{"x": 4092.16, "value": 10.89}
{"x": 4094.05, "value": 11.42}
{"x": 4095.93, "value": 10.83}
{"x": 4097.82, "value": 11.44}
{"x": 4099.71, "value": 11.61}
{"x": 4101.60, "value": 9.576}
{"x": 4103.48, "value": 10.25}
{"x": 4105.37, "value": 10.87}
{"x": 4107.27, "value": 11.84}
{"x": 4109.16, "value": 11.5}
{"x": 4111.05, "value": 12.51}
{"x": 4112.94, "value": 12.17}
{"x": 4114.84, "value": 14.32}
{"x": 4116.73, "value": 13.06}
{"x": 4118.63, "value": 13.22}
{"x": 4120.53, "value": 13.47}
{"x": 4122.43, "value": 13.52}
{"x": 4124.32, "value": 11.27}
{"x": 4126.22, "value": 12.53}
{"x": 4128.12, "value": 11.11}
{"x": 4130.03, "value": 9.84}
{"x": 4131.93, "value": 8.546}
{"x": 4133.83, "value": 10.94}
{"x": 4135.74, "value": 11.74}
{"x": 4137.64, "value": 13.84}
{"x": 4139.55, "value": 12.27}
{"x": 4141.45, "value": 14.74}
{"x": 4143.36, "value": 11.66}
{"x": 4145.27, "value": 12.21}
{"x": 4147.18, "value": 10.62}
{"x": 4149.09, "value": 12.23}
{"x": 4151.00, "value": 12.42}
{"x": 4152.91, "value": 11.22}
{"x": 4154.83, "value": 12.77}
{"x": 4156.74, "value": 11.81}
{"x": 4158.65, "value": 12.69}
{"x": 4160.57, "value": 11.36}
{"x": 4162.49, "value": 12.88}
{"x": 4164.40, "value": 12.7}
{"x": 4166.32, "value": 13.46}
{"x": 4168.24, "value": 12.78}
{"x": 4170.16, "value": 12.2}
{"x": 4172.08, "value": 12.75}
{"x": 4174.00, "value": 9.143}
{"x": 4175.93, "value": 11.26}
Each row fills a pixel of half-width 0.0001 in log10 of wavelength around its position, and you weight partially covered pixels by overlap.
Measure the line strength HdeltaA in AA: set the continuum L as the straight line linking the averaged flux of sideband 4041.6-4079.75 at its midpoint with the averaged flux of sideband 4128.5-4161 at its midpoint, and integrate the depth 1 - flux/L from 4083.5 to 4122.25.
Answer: -0.8 AA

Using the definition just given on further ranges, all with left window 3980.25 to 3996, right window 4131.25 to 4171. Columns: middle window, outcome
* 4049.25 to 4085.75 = -2.5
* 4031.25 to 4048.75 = -1.5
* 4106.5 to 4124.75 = -1.5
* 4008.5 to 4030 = -2.6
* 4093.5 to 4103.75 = 0.6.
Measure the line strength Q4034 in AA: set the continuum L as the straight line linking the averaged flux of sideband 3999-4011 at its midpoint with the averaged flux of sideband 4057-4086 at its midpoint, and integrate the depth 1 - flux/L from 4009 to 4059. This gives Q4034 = -3.2 AA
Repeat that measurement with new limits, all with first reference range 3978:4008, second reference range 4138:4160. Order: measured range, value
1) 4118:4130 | -0.3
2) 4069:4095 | -0.8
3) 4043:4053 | -0.5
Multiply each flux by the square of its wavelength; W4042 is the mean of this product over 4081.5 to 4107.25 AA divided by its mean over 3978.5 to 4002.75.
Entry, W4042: 1.1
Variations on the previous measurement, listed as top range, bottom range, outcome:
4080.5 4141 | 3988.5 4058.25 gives 1.06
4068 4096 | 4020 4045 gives 1.01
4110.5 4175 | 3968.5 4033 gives 1.23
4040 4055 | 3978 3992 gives 1.19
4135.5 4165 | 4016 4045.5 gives 1.10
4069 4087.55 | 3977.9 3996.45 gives 1.19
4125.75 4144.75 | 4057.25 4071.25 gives 1.01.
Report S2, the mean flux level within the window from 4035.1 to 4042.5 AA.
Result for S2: 13.4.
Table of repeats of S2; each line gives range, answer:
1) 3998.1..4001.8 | 12.8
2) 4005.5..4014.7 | 11.9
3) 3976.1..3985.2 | 9.97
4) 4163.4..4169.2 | 13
